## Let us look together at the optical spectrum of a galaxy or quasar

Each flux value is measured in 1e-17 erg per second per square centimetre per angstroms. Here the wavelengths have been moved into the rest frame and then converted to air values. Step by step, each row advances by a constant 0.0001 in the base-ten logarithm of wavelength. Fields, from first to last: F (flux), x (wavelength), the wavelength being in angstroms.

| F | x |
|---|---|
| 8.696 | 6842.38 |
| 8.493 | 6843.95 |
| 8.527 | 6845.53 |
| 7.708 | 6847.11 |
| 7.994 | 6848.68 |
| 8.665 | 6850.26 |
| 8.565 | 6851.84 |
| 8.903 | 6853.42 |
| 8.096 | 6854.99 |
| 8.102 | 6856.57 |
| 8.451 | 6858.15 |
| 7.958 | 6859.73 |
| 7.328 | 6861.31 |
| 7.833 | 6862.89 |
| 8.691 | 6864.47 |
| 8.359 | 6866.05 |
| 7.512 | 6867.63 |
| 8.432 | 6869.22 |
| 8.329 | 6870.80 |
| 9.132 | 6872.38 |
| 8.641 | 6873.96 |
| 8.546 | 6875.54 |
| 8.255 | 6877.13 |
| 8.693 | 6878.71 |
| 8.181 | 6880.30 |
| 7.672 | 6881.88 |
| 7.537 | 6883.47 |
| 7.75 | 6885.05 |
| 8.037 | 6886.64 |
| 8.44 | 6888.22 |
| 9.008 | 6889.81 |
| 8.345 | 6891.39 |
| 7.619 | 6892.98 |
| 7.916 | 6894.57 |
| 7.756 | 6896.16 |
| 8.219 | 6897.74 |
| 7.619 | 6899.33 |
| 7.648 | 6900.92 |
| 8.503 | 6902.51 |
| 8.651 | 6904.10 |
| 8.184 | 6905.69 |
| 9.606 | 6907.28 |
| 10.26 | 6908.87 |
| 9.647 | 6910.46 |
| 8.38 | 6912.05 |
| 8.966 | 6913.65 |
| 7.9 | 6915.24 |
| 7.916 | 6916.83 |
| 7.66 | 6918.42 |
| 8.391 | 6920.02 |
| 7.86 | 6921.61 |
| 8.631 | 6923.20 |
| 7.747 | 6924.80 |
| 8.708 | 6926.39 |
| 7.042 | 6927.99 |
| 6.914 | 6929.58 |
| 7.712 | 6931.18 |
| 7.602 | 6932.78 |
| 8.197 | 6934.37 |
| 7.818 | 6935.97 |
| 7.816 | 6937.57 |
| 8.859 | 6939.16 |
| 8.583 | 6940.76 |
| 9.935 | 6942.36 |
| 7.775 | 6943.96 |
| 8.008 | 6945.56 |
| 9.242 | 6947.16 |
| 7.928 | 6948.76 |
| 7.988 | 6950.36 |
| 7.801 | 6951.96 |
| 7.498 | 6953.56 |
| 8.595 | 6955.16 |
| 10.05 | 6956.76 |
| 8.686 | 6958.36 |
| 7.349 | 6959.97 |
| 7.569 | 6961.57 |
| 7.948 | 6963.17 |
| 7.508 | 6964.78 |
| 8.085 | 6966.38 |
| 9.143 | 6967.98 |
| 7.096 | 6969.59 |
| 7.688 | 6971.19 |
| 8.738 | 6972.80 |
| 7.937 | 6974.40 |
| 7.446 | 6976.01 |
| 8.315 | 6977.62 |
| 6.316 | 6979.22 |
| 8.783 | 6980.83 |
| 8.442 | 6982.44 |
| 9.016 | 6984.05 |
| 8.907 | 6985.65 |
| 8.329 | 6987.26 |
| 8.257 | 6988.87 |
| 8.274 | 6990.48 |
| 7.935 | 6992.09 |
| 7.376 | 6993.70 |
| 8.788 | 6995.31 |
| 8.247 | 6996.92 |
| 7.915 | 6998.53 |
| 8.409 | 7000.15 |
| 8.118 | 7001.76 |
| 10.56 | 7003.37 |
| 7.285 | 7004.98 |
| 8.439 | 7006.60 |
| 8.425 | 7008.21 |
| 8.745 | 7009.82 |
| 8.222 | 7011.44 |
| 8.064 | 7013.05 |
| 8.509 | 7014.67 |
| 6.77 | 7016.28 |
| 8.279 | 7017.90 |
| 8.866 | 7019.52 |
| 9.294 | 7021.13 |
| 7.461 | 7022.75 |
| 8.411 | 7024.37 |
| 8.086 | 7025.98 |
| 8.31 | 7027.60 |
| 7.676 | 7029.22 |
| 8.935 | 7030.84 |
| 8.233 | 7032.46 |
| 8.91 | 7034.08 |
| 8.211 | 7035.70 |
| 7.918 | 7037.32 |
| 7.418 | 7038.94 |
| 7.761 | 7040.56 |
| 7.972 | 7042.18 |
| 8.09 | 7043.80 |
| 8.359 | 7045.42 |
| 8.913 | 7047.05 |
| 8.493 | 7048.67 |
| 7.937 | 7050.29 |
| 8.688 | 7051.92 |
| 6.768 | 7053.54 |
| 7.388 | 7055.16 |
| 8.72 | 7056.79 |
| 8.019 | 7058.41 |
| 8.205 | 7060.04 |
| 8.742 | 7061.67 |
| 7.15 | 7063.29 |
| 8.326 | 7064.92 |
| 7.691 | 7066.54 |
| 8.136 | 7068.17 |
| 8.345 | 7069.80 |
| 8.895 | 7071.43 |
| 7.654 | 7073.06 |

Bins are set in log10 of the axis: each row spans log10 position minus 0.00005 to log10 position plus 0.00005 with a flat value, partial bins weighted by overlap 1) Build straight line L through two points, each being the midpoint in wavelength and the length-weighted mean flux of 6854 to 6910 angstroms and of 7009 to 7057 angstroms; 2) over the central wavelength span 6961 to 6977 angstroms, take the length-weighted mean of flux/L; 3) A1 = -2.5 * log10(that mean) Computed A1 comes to 0.04 mag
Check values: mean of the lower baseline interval 8.28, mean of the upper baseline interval 8.17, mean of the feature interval 7.92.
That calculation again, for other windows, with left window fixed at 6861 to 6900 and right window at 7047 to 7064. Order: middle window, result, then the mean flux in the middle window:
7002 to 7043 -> -0.02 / 8.27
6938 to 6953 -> -0.04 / 8.43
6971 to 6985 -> 0.00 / 8.1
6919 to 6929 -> 0.01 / 8.03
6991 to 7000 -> 0.00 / 8.08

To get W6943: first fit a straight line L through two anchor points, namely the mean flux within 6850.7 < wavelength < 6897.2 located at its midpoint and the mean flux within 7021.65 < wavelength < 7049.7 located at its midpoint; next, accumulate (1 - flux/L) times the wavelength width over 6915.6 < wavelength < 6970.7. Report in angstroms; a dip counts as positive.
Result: 0.7 angstroms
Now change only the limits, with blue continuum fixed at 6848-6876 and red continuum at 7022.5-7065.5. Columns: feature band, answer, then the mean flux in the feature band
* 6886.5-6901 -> 0.3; 8.09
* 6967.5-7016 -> -0.4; 8.24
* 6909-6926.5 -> -0.3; 8.41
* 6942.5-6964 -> -0.1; 8.24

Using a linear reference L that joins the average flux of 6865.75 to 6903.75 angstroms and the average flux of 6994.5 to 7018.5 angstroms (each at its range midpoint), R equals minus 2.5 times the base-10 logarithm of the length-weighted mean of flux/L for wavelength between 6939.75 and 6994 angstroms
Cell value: 0.01 mag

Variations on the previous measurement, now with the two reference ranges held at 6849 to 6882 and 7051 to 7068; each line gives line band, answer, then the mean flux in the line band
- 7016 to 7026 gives -0.03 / 8.25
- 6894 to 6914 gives -0.04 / 8.56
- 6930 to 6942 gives 0.01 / 8.11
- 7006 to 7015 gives -0.04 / 8.4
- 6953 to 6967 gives 0.00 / 8.16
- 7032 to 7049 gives -0.03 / 8.2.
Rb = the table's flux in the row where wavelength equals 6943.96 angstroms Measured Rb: 7.775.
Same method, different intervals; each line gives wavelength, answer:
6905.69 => 8.184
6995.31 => 8.788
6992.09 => 7.935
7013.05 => 8.064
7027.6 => 8.31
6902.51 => 8.503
